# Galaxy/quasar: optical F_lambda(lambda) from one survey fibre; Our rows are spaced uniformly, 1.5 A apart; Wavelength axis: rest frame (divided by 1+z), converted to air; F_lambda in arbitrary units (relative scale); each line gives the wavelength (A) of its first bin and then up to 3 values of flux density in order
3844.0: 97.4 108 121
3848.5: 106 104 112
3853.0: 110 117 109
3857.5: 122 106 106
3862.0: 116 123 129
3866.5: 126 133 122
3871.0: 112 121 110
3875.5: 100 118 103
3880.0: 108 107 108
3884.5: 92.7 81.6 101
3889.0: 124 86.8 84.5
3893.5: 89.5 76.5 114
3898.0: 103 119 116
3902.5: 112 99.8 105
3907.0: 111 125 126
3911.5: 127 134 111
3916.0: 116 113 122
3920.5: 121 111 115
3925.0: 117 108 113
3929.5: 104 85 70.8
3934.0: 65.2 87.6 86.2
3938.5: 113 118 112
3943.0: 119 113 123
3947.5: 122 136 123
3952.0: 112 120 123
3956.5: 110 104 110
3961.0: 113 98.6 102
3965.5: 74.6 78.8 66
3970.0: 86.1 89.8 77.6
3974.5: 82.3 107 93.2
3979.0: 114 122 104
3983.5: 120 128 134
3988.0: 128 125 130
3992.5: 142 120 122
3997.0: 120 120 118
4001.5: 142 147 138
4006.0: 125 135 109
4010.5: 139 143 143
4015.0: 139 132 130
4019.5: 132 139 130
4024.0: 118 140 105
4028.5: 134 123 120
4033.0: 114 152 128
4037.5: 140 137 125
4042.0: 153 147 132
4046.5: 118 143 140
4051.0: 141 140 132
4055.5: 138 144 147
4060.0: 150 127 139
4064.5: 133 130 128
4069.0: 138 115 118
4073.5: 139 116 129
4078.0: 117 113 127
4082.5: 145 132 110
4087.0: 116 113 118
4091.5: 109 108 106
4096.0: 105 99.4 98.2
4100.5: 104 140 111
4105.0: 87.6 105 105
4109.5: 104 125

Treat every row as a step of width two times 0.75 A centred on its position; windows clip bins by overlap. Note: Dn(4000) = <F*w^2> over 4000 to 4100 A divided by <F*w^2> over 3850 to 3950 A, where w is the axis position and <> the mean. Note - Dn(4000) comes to 1.26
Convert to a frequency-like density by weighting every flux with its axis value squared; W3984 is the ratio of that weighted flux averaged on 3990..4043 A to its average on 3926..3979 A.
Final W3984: 1.33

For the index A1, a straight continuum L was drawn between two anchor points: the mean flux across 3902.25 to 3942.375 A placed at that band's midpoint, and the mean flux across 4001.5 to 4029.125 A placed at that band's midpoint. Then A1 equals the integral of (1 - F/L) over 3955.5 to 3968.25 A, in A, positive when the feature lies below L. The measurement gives 2.2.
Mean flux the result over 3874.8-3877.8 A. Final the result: 109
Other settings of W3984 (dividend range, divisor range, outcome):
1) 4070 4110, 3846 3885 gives 1.13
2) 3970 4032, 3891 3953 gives 1.17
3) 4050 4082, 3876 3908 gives 1.39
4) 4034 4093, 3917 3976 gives 1.34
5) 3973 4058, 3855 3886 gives 1.23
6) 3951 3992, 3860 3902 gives 1.03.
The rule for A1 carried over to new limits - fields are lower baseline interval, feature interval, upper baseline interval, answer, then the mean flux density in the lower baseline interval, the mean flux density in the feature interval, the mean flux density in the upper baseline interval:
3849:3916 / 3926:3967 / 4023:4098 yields 3.92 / 111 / 106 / 128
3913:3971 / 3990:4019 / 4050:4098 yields -3.94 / 106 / 131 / 126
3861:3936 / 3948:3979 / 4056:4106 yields 3.36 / 109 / 101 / 122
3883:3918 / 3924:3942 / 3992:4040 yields 2.44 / 107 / 98.4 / 130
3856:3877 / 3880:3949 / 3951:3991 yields 2.72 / 117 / 107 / 105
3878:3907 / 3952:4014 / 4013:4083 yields 2.72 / 102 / 115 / 132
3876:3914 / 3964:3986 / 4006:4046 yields 4.64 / 107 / 96.6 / 132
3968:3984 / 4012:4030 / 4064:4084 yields -3.39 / 96.7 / 131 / 127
